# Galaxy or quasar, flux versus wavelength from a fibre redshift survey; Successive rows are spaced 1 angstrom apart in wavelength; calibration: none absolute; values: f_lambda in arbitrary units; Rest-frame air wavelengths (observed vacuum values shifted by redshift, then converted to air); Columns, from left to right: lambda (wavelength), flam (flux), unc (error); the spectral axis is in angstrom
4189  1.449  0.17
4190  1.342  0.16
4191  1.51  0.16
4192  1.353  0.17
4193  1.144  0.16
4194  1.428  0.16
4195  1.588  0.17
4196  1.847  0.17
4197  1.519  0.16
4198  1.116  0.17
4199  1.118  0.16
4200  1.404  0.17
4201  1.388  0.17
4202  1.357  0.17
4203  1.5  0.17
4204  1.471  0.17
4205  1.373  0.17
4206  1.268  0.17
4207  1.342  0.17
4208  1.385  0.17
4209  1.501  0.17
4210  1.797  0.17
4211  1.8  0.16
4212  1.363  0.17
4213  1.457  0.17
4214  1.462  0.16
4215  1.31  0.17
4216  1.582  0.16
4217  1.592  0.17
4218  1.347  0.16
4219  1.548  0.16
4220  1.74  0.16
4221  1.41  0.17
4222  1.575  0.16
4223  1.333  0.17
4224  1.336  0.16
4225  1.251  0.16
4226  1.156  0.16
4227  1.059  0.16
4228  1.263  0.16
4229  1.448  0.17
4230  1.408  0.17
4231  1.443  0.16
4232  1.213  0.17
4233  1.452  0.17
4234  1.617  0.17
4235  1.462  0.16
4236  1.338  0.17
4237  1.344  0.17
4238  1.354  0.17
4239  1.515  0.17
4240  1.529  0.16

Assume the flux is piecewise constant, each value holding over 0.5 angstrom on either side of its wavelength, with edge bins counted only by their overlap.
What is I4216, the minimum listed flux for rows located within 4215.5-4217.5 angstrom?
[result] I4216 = 1.582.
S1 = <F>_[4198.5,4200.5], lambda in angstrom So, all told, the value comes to 1.26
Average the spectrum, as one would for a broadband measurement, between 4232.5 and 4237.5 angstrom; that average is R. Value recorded 1.44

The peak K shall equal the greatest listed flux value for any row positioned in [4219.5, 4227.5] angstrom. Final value 1.74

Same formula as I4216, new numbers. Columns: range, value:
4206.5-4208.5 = 1.342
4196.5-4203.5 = 1.116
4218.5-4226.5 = 1.156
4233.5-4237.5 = 1.338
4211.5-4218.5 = 1.31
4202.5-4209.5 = 1.268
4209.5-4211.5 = 1.797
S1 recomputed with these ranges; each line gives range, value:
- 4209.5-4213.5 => 1.6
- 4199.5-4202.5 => 1.38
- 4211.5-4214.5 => 1.43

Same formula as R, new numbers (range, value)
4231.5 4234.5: 1.43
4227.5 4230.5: 1.37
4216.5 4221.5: 1.53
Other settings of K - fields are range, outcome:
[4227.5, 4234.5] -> 1.617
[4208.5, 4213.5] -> 1.8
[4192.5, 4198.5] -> 1.847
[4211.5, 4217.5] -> 1.592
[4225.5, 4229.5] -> 1.448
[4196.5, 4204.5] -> 1.519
